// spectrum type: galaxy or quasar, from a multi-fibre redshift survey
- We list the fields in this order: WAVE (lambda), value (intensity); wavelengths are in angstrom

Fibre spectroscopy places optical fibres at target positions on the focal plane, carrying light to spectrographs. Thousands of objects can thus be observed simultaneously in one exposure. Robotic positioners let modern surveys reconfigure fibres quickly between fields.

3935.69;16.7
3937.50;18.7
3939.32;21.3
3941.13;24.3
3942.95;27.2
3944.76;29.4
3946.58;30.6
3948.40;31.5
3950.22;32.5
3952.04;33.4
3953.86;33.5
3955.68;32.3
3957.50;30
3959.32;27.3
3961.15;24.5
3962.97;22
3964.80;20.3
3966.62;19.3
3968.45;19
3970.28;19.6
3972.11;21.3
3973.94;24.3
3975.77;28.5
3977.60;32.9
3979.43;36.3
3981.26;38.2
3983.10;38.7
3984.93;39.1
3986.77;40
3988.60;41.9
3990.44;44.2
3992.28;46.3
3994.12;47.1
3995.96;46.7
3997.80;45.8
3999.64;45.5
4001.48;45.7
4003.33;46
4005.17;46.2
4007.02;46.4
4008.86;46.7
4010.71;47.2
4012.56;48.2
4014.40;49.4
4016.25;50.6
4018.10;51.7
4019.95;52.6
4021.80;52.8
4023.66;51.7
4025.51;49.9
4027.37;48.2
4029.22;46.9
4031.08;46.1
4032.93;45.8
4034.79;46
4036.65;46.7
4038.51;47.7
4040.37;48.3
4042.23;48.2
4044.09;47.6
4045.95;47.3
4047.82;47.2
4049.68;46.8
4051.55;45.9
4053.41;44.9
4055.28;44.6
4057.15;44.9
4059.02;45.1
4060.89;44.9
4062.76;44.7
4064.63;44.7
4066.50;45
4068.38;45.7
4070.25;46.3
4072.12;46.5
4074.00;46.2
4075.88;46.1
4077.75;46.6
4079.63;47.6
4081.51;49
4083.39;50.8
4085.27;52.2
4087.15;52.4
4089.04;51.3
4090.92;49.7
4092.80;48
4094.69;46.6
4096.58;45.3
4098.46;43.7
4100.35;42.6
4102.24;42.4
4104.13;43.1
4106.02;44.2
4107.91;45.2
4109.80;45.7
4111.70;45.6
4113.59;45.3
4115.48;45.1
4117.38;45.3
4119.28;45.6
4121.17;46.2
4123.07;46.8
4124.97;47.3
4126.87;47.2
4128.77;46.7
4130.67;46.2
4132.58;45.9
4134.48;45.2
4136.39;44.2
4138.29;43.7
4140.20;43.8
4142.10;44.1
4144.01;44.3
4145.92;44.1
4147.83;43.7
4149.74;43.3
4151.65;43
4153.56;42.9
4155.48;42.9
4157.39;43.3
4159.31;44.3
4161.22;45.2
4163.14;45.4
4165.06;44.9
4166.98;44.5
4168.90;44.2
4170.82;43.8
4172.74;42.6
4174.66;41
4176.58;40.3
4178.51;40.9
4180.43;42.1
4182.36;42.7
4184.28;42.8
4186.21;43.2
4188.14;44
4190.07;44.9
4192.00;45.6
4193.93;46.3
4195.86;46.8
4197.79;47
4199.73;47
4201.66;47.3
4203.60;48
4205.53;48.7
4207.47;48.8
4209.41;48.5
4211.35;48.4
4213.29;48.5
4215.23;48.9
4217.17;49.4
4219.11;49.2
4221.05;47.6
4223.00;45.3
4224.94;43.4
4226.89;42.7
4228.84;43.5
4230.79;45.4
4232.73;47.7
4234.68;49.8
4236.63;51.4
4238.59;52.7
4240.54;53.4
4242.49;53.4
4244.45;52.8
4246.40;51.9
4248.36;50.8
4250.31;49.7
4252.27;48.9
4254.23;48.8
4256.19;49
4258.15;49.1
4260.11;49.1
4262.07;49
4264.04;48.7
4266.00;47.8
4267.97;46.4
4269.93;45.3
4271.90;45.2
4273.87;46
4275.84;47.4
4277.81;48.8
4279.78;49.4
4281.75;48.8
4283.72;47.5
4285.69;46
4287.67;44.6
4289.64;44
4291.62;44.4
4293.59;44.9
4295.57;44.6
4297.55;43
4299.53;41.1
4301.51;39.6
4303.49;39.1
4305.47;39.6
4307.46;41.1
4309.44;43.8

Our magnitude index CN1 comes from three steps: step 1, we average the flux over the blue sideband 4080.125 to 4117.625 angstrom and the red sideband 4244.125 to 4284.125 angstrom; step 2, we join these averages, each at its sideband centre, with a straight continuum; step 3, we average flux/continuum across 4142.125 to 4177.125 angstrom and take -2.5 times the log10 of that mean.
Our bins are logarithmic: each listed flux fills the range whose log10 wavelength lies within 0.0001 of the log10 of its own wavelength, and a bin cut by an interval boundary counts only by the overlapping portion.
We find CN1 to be 0.09 mag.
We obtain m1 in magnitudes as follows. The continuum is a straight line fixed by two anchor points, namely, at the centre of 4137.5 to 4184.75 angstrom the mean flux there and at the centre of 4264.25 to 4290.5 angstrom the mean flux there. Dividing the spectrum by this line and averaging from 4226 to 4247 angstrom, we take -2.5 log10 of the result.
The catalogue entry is -0.09 mag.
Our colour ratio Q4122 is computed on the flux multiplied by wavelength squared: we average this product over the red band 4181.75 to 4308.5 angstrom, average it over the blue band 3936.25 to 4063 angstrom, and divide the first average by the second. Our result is 1.33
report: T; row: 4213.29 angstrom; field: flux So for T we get 48.5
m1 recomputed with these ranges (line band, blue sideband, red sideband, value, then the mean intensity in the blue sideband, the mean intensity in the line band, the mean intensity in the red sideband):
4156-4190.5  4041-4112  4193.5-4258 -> 0.11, 46.4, 43.3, 48.5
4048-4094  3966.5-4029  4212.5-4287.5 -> -0.08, 41.8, 47.1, 48.3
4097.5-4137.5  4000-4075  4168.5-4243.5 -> 0.04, 47.2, 45.2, 46.4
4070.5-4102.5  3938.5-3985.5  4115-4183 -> -0.22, 28.3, 47.6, 44.2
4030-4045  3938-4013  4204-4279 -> -0.24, 34.5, 47.1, 48.5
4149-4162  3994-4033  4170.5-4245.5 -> 0.08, 48.1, 43.5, 46.6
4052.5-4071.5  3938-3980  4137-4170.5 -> -0.25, 26.9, 45.1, 44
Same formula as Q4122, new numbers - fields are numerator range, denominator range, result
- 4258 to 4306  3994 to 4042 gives 1.08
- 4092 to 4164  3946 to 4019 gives 1.30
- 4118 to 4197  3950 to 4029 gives 1.23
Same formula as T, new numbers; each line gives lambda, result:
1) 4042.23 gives 48.2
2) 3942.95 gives 27.2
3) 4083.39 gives 50.8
